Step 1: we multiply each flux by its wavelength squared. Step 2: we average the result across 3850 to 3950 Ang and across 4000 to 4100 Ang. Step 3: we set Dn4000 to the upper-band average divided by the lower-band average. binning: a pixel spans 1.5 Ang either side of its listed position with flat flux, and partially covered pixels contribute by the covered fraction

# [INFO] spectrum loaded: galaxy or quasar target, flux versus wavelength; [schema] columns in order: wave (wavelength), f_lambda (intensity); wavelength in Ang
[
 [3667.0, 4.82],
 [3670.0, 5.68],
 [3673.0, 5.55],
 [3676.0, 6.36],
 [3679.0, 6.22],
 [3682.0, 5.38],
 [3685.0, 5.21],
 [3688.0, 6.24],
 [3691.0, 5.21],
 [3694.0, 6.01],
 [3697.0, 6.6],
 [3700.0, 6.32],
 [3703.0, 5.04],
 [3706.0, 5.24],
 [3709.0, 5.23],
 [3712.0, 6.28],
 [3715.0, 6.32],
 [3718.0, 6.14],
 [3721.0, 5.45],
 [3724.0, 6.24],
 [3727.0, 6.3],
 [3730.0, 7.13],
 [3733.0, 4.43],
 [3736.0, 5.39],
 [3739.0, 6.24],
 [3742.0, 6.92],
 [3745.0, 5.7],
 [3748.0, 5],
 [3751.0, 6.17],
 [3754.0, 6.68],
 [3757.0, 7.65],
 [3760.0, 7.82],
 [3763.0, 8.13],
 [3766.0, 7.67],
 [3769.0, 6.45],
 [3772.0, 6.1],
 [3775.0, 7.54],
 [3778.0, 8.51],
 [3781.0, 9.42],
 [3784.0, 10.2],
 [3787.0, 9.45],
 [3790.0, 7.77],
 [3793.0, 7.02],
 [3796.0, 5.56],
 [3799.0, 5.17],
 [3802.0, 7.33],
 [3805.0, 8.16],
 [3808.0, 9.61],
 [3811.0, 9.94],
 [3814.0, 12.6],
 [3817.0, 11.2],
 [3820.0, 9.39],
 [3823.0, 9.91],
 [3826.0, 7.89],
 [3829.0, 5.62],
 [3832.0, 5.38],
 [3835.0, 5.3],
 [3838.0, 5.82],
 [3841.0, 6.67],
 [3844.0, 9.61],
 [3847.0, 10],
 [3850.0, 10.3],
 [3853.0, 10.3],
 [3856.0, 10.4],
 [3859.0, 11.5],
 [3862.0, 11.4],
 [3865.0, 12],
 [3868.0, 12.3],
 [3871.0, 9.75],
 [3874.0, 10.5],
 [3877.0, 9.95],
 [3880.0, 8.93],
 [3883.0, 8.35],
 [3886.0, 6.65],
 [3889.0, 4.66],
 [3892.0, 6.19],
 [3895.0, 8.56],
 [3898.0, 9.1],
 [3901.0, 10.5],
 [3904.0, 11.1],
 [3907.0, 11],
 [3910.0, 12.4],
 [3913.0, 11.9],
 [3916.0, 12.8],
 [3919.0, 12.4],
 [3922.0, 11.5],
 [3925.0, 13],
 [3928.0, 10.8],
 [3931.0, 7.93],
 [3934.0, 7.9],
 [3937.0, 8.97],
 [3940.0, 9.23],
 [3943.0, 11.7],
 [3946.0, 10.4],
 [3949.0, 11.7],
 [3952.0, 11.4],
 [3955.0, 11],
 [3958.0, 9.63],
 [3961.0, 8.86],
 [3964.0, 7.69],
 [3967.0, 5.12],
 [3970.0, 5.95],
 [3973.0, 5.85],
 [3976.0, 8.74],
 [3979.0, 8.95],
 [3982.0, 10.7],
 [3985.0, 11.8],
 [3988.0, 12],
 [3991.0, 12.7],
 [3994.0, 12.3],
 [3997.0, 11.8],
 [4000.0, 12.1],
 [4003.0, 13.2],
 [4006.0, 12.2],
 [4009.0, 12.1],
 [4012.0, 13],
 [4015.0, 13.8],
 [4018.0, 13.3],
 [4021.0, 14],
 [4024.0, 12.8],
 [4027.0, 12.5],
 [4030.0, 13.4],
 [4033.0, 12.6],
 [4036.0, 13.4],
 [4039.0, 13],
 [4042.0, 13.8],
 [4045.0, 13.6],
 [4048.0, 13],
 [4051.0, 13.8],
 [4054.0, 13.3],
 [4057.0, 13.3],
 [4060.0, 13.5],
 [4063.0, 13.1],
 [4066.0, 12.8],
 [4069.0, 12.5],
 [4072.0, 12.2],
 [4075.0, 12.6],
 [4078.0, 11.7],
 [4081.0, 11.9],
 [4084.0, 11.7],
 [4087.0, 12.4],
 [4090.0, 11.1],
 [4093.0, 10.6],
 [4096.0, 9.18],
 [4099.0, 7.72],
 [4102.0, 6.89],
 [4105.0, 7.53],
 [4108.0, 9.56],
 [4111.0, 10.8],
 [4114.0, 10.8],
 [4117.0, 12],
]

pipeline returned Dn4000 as 1.33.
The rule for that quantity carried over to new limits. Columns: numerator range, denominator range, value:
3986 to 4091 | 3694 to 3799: 2.22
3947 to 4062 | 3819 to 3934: 1.31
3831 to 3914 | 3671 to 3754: 1.73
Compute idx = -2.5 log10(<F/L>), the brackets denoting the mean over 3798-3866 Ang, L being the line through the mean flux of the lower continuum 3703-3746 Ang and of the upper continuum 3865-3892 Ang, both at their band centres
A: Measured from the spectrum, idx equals -0.12 mag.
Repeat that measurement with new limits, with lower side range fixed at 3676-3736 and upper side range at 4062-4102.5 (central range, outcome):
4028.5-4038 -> -0.24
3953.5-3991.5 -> 0.07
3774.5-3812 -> -0.15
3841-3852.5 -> -0.21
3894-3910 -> -0.19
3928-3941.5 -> 0.04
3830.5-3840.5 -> 0.34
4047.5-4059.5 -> -0.23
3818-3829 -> -0.16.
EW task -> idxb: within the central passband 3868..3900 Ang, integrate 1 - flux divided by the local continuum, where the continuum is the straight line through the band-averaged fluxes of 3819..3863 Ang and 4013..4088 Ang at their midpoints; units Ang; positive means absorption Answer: 3.29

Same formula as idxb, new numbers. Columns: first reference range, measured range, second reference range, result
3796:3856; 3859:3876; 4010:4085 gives -3.5 Ang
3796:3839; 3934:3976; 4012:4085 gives 7.5 Ang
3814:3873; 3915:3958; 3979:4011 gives 0.8 Ang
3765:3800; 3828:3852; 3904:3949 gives 4.1 Ang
